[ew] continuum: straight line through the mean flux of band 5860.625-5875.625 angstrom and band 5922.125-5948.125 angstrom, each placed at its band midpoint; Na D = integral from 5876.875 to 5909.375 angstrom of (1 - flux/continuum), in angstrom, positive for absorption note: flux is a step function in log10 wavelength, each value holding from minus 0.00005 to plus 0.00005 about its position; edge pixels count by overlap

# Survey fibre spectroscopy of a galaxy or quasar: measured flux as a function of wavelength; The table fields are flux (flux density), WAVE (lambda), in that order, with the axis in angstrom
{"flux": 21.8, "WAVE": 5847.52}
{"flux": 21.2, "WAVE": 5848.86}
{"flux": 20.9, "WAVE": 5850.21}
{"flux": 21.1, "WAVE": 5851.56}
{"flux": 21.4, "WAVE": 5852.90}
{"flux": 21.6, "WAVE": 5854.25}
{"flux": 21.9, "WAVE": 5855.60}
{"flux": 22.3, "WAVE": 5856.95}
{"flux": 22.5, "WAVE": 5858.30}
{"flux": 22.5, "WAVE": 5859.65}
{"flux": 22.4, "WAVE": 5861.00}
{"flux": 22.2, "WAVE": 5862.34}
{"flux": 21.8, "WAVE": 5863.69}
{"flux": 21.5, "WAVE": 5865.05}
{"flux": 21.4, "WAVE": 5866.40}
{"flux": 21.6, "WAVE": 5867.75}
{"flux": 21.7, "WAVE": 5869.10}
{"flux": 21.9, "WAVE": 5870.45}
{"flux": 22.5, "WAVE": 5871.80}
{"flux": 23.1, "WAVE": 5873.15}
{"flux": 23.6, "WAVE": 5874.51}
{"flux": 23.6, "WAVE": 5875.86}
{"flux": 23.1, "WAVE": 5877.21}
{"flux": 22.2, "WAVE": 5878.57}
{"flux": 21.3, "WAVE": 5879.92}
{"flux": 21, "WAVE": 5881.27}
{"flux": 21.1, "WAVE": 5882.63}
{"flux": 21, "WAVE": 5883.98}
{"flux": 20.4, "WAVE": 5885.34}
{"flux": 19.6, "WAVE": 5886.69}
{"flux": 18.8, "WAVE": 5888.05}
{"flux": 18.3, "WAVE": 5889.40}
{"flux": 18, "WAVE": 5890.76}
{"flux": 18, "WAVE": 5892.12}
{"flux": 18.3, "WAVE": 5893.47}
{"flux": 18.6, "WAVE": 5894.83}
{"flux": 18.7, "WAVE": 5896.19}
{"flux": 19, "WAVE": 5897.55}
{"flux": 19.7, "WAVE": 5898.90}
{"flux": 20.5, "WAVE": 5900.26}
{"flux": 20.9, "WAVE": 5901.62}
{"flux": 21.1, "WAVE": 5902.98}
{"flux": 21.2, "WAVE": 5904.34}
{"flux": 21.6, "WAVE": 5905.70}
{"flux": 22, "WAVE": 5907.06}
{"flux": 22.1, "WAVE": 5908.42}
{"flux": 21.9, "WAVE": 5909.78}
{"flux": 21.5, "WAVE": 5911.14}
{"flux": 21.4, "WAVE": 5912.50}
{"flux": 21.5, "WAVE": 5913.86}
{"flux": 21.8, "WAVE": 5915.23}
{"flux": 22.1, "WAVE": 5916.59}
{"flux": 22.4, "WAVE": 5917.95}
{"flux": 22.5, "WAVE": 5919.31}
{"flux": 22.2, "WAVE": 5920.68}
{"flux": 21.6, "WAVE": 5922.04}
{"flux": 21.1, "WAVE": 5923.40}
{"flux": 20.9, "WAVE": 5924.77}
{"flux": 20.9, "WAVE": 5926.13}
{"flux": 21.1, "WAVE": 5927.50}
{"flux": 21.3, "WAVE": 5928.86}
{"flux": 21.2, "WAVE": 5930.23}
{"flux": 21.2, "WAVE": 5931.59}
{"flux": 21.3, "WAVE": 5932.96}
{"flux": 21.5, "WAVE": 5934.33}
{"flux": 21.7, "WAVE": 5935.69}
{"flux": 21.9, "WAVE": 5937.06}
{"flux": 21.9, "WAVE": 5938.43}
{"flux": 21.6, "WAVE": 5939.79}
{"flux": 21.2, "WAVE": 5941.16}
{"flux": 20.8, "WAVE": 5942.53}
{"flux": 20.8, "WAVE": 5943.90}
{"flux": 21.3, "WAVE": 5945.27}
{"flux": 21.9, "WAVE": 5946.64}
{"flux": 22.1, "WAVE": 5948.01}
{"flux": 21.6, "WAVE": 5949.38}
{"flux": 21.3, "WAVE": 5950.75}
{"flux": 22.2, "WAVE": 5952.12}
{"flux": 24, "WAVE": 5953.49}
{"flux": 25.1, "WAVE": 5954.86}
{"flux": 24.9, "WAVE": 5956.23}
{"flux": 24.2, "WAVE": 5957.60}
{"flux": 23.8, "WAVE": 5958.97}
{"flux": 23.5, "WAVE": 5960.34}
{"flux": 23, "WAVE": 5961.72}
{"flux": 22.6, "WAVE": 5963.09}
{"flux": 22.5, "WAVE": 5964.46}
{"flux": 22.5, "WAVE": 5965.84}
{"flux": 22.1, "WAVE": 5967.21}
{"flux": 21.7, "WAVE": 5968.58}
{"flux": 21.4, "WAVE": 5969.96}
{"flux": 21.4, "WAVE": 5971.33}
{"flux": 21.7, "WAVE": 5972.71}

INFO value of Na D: 2.4 angstrom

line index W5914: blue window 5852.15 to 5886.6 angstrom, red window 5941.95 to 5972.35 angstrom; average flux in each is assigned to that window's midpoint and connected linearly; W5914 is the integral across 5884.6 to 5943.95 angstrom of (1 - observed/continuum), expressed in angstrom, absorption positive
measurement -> 3.7 angstrom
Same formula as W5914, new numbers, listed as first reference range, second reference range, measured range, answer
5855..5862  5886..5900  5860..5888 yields -1.4 angstrom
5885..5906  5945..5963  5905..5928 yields -1.0 angstrom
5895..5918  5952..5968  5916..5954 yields 1.2 angstrom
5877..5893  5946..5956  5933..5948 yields 0.6 angstrom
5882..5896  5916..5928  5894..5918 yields -0.6 angstrom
